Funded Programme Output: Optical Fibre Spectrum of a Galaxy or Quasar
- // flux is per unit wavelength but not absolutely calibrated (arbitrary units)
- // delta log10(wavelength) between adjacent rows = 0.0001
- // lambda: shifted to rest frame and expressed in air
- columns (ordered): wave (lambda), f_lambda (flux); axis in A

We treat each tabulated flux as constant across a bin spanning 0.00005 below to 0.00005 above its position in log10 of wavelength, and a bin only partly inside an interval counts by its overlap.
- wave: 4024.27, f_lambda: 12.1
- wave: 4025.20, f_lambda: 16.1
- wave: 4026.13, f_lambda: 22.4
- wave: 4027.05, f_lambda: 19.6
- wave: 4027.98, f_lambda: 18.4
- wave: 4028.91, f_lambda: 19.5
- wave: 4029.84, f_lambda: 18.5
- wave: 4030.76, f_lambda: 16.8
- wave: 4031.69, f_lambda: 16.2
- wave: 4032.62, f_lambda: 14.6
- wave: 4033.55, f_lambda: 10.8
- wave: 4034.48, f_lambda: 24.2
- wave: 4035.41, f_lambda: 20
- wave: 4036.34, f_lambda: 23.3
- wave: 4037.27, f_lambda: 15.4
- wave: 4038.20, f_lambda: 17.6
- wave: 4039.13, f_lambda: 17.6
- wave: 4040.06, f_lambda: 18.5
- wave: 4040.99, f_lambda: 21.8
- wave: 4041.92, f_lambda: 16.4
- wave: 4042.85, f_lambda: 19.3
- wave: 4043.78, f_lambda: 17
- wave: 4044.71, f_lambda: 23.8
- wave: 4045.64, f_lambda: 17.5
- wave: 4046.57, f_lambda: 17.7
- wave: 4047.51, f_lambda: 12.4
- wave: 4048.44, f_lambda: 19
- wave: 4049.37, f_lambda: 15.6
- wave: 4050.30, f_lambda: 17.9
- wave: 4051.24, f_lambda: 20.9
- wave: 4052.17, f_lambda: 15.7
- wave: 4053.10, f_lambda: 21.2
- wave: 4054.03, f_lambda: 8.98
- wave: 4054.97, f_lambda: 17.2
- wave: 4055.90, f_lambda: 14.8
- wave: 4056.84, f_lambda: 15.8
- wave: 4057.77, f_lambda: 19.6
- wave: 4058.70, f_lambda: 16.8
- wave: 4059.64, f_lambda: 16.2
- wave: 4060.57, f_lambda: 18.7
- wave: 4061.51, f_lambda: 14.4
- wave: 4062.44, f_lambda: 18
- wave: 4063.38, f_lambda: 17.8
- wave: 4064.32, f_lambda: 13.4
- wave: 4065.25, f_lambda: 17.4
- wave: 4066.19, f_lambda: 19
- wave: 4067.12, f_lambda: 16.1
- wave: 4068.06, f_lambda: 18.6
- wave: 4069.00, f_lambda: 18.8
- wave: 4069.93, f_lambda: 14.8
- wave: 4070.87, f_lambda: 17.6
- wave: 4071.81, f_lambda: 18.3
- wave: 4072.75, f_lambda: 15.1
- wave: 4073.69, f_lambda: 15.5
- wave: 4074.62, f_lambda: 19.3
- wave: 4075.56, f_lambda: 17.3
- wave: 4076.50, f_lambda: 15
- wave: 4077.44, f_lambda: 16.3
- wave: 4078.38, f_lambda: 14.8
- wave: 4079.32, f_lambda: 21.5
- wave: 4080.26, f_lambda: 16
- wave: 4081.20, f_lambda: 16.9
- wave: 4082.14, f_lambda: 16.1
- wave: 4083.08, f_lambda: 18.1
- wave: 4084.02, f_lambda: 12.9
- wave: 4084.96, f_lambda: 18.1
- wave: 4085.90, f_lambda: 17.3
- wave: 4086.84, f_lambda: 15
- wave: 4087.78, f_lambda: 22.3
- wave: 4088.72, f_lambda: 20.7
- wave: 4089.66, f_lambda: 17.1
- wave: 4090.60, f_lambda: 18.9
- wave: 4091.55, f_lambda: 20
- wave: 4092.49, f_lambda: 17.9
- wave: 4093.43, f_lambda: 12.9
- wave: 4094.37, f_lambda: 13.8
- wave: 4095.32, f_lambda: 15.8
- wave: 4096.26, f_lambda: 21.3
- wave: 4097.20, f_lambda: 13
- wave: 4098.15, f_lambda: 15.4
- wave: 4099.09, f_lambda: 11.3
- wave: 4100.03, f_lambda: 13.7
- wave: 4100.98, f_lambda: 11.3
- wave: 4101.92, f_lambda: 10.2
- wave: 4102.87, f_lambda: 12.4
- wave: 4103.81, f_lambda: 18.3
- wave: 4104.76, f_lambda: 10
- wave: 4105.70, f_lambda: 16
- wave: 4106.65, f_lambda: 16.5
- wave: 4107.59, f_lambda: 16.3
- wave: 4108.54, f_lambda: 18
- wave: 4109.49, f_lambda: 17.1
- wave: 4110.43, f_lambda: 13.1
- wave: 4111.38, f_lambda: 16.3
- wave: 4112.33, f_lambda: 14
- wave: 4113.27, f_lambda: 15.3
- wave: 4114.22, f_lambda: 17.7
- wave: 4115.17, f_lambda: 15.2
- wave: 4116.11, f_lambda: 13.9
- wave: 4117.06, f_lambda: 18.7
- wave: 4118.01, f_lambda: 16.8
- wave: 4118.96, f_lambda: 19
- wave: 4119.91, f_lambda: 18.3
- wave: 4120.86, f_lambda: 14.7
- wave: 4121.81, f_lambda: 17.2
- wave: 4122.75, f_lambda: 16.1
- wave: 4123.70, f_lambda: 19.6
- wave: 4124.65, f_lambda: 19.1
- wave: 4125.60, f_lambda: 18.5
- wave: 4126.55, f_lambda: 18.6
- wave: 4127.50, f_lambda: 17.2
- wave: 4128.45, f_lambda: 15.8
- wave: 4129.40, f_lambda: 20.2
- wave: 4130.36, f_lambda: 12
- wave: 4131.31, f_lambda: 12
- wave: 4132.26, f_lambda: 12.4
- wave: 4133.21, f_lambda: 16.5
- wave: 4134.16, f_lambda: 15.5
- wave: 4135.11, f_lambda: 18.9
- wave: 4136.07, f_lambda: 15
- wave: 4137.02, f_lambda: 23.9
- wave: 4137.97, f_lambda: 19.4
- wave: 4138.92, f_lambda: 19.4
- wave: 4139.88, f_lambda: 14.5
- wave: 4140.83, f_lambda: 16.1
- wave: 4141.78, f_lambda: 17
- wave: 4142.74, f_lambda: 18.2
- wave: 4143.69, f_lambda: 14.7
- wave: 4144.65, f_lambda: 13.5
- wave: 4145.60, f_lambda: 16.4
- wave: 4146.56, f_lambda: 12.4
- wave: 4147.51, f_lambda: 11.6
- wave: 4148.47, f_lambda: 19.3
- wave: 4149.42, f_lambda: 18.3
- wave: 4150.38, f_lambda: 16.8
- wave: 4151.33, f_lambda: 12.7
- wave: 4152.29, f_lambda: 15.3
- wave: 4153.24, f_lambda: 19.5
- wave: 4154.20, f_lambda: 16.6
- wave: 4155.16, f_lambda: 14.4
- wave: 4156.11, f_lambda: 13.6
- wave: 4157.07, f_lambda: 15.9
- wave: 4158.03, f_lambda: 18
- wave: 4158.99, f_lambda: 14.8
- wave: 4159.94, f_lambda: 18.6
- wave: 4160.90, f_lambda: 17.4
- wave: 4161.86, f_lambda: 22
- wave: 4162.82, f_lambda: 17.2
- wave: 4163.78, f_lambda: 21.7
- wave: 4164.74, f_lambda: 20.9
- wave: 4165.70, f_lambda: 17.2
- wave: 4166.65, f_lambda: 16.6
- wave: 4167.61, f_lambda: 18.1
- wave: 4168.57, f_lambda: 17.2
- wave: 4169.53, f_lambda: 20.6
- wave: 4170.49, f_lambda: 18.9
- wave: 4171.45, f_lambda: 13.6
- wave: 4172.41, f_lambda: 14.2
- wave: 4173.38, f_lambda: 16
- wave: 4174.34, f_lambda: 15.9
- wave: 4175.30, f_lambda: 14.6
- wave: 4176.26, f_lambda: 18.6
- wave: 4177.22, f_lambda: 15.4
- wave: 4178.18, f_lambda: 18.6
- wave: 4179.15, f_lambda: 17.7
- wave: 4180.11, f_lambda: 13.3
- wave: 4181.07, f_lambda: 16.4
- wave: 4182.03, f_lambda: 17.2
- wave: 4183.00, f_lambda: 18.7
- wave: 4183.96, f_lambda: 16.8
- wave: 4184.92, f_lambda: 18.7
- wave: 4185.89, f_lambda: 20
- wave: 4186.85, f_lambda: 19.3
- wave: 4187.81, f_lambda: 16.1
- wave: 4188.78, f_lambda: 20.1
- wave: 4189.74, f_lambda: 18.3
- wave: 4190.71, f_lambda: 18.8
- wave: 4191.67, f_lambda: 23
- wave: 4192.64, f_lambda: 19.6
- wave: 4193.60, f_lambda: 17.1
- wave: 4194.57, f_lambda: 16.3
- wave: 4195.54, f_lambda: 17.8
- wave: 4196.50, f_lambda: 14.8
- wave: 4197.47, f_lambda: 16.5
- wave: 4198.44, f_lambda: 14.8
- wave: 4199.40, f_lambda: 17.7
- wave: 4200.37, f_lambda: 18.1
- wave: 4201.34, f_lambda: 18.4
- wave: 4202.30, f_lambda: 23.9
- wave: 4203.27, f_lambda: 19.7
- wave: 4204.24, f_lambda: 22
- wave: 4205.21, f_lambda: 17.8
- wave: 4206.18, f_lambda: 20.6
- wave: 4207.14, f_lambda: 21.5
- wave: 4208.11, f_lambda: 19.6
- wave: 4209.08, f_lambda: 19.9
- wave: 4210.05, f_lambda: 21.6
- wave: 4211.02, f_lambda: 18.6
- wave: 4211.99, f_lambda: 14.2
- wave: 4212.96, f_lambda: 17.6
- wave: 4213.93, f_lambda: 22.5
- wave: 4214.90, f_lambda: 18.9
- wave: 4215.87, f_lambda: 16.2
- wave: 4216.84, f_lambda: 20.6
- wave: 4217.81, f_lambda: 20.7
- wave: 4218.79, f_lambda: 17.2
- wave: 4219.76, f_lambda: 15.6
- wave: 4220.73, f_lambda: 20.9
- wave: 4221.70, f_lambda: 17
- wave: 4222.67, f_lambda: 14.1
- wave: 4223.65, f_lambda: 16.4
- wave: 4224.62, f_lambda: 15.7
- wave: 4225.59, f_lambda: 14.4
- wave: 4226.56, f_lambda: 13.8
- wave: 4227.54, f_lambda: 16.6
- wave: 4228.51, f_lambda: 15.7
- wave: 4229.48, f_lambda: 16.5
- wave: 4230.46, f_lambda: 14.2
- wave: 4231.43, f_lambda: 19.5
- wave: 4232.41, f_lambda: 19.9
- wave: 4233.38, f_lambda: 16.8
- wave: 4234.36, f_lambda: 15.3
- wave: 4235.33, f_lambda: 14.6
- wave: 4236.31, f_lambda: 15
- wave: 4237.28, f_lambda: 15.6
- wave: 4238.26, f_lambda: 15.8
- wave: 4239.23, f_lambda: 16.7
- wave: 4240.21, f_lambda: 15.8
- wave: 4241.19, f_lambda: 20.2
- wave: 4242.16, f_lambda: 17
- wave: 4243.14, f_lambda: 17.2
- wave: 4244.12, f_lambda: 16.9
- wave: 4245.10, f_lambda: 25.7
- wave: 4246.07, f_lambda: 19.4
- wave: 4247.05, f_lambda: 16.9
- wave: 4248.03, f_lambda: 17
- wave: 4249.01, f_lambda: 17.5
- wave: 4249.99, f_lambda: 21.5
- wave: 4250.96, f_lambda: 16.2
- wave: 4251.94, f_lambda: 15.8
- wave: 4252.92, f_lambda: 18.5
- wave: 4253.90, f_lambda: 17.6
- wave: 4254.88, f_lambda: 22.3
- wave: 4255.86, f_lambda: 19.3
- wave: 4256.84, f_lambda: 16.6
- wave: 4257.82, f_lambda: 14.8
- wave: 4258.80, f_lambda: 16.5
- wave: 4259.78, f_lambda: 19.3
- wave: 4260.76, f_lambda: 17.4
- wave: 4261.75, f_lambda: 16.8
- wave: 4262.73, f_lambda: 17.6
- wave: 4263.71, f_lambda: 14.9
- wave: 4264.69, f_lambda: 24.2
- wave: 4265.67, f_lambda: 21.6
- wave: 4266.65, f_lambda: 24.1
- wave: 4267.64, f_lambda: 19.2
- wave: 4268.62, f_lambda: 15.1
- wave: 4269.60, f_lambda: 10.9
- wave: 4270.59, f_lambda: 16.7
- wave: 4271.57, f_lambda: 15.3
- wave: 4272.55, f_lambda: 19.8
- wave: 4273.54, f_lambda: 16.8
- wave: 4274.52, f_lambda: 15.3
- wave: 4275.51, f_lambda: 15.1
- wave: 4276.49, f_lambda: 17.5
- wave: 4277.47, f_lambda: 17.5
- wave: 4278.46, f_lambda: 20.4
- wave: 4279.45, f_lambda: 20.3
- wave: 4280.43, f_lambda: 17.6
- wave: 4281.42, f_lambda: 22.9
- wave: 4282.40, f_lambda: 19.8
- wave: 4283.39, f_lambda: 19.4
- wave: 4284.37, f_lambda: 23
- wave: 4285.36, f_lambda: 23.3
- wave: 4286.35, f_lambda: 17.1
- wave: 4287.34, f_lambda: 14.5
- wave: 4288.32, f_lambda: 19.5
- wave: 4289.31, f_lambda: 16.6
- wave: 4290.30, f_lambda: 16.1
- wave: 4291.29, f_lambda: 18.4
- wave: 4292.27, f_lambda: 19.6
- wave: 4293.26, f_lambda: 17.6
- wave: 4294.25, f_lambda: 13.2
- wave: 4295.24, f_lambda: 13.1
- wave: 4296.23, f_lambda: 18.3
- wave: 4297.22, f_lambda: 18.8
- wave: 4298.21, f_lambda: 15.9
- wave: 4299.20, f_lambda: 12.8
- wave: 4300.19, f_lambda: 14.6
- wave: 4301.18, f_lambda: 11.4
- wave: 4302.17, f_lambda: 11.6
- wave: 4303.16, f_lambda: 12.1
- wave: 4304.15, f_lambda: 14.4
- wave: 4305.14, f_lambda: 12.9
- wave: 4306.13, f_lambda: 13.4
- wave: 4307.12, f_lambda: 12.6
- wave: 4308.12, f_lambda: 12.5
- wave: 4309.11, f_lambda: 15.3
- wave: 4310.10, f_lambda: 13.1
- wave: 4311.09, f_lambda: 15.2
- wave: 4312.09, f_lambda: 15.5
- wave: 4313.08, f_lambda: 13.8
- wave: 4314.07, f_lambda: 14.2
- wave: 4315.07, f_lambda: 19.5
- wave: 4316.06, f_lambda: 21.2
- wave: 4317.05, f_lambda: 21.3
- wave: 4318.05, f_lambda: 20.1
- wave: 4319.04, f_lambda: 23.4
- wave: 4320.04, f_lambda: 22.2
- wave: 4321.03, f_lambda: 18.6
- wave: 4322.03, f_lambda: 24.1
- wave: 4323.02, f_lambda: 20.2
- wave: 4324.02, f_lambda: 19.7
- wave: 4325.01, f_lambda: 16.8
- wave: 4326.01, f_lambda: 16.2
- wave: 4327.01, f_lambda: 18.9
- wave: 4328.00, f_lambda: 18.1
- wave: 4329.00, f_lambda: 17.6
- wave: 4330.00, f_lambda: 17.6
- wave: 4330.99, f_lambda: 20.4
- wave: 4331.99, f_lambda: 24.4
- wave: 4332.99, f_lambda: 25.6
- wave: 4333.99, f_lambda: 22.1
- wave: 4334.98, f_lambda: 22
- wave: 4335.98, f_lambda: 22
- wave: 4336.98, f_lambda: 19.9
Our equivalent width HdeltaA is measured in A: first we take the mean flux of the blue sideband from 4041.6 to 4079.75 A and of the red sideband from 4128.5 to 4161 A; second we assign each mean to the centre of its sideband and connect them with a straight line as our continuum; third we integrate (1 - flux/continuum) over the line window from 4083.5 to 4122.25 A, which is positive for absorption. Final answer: 1.6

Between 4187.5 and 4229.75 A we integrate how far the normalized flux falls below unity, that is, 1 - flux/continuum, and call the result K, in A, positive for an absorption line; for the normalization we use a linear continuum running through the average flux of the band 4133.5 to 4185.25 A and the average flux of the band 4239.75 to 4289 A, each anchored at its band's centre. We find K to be -1.37 A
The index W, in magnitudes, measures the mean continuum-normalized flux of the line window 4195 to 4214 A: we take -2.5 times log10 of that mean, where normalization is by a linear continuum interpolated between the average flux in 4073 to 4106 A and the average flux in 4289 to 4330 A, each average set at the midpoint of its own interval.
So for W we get -0.15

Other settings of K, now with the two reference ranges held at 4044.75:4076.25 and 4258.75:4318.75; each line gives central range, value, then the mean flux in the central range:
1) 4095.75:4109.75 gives 1.88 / 14.7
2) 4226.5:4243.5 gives 0.46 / 16.5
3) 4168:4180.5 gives 0.32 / 16.5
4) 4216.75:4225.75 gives -0.13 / 17.2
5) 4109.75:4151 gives 1.20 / 16.5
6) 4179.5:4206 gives -1.94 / 18.2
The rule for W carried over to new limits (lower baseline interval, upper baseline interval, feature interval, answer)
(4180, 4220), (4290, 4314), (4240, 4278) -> -0.10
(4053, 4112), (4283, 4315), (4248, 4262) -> -0.13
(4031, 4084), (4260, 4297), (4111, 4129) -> 0.03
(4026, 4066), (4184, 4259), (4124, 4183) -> 0.07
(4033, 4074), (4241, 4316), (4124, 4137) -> 0.05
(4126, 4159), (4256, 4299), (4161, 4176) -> -0.07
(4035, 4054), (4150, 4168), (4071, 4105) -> 0.11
